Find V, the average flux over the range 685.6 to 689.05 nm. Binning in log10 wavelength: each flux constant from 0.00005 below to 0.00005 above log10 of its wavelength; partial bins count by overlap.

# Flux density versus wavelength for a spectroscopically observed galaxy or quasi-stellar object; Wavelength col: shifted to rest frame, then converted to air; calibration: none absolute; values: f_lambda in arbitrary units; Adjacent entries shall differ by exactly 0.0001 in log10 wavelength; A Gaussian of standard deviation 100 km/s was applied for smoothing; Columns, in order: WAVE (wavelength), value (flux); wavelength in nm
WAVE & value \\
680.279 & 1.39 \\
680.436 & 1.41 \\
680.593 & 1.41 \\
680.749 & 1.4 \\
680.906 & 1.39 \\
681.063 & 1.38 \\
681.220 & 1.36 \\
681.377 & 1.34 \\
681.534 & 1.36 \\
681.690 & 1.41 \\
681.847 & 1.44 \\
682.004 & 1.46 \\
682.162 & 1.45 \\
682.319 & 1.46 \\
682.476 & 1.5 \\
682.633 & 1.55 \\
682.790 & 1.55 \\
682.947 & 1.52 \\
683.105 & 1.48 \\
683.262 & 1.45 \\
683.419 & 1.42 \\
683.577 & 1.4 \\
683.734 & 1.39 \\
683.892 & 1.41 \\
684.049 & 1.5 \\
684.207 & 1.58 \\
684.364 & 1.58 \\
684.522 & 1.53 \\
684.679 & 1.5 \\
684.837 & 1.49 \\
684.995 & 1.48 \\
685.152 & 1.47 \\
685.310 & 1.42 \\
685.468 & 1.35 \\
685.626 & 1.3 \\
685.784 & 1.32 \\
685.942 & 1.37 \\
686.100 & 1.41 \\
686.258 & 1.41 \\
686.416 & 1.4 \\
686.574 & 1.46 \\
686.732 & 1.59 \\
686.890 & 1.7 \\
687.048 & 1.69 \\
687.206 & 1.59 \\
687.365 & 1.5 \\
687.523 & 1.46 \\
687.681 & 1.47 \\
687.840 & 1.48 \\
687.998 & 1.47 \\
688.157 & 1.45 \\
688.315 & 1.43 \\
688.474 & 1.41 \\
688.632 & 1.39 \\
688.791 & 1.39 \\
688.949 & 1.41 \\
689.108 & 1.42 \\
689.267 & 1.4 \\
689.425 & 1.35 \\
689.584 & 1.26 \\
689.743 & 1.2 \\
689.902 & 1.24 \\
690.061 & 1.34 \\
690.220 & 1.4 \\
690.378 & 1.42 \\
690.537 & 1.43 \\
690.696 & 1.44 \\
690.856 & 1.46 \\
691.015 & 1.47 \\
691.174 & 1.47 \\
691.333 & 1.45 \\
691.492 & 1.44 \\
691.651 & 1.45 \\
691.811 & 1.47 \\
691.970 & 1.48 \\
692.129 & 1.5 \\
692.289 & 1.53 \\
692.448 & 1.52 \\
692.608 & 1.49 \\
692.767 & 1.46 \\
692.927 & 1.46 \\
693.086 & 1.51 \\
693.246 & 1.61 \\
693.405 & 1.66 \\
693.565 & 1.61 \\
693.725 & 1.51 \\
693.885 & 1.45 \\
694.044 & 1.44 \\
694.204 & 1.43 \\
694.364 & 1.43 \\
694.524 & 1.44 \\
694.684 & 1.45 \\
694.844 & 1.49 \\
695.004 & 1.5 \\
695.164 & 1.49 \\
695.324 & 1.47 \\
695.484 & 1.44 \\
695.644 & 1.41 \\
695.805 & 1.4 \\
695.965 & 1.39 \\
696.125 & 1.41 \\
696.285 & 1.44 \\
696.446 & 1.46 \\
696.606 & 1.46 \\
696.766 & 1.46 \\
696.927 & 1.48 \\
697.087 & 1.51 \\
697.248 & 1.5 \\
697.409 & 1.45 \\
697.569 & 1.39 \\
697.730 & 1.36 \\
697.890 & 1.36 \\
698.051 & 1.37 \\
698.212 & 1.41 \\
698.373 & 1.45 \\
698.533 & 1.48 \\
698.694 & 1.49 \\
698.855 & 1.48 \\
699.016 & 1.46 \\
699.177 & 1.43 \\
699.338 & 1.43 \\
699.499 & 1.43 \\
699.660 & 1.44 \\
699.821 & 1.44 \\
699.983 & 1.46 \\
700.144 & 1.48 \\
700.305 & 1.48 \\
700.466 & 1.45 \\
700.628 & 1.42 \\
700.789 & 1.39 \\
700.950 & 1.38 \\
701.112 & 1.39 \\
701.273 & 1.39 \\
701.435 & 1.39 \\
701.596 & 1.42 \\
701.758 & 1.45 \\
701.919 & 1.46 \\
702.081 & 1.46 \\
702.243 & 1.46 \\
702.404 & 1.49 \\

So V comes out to 1.46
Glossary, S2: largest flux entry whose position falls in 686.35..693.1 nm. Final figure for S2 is 1.7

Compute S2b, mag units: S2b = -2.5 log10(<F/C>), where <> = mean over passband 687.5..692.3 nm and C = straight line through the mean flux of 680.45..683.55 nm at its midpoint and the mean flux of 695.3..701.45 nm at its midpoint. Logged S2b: 0.015 mag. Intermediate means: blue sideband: 1.44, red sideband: 1.43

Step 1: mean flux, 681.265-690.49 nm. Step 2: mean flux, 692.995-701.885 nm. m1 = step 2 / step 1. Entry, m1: 1.01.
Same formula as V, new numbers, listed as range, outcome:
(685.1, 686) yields 1.37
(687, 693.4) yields 1.45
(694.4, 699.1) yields 1.44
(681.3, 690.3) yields 1.44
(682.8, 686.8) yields 1.45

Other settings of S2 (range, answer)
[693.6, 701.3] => 1.51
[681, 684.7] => 1.58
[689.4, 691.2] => 1.47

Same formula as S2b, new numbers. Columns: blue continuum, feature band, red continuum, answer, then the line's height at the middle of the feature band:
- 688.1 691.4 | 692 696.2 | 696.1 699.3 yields -0.05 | 1.42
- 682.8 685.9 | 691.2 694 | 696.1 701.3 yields -0.04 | 1.44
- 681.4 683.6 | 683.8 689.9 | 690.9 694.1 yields 0.02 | 1.48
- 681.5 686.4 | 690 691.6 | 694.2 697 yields 0.01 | 1.45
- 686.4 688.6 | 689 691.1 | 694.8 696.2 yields 0.09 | 1.49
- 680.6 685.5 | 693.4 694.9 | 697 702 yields -0.03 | 1.44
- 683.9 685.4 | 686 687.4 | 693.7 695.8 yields -0.03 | 1.49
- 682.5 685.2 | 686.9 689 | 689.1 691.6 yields -0.04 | 1.42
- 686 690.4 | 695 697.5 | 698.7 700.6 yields 0.00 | 1.45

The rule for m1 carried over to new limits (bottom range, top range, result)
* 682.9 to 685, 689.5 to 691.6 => 0.94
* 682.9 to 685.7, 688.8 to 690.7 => 0.93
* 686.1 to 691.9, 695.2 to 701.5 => 1.00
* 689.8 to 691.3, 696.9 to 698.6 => 1.02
